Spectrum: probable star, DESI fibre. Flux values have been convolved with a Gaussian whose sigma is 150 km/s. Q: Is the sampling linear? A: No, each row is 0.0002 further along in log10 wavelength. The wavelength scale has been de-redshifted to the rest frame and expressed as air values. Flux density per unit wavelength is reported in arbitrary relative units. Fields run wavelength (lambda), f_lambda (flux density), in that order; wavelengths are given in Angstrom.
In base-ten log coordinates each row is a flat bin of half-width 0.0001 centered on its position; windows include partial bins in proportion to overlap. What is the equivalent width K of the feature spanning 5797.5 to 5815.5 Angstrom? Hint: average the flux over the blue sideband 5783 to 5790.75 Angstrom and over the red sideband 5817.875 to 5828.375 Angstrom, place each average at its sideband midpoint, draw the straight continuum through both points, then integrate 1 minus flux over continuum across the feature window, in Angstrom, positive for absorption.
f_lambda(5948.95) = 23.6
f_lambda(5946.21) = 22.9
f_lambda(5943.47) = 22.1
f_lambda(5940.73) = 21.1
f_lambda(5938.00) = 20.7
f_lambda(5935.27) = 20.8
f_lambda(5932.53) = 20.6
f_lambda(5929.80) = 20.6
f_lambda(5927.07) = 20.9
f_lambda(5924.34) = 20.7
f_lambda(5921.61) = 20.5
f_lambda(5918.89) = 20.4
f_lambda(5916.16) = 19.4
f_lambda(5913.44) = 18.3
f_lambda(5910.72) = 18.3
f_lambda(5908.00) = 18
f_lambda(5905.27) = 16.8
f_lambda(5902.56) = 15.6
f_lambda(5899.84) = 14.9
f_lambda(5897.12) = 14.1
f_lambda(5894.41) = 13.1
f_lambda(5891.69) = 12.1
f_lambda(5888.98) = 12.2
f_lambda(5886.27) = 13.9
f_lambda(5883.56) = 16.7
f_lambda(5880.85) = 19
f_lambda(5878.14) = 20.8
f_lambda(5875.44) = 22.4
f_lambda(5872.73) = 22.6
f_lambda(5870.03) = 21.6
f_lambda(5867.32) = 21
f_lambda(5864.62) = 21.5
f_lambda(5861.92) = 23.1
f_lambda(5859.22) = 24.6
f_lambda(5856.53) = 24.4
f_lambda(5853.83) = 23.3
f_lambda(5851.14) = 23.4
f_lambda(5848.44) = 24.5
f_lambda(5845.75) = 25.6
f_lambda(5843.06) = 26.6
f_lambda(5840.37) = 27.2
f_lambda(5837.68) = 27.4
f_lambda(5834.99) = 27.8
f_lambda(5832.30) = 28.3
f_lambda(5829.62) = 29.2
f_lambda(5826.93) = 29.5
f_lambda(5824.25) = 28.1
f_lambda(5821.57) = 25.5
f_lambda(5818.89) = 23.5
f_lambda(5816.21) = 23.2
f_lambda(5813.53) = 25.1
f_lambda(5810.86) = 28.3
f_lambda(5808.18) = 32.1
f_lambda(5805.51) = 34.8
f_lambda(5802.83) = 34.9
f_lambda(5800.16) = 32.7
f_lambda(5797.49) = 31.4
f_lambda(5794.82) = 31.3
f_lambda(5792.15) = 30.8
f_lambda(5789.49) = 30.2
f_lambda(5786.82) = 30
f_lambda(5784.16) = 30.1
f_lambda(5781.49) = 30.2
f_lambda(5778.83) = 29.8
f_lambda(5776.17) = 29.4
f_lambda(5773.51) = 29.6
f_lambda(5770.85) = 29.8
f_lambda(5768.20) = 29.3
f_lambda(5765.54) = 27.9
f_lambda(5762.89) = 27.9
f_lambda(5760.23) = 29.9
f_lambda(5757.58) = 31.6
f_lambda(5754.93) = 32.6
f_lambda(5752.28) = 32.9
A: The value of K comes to -1.72 Angstrom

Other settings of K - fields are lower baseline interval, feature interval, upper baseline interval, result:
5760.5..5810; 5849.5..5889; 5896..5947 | 4.5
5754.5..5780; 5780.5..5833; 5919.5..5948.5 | -3.4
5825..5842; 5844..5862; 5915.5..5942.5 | 1.6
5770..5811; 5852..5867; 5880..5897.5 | -3.0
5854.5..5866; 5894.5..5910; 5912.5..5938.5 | 4.1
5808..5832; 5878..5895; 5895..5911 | 2.9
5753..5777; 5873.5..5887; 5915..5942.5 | 2.6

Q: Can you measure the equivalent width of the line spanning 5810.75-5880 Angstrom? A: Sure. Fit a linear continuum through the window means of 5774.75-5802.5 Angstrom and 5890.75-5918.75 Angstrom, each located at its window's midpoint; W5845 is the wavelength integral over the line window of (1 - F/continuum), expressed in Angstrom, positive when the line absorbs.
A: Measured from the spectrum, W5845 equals -3.6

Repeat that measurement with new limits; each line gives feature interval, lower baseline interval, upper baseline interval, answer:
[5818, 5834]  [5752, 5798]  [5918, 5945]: -0.2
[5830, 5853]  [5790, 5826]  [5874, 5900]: -2.6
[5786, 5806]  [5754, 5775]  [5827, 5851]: -2.3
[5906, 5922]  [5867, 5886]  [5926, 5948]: 1.4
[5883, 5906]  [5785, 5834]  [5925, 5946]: 9.2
